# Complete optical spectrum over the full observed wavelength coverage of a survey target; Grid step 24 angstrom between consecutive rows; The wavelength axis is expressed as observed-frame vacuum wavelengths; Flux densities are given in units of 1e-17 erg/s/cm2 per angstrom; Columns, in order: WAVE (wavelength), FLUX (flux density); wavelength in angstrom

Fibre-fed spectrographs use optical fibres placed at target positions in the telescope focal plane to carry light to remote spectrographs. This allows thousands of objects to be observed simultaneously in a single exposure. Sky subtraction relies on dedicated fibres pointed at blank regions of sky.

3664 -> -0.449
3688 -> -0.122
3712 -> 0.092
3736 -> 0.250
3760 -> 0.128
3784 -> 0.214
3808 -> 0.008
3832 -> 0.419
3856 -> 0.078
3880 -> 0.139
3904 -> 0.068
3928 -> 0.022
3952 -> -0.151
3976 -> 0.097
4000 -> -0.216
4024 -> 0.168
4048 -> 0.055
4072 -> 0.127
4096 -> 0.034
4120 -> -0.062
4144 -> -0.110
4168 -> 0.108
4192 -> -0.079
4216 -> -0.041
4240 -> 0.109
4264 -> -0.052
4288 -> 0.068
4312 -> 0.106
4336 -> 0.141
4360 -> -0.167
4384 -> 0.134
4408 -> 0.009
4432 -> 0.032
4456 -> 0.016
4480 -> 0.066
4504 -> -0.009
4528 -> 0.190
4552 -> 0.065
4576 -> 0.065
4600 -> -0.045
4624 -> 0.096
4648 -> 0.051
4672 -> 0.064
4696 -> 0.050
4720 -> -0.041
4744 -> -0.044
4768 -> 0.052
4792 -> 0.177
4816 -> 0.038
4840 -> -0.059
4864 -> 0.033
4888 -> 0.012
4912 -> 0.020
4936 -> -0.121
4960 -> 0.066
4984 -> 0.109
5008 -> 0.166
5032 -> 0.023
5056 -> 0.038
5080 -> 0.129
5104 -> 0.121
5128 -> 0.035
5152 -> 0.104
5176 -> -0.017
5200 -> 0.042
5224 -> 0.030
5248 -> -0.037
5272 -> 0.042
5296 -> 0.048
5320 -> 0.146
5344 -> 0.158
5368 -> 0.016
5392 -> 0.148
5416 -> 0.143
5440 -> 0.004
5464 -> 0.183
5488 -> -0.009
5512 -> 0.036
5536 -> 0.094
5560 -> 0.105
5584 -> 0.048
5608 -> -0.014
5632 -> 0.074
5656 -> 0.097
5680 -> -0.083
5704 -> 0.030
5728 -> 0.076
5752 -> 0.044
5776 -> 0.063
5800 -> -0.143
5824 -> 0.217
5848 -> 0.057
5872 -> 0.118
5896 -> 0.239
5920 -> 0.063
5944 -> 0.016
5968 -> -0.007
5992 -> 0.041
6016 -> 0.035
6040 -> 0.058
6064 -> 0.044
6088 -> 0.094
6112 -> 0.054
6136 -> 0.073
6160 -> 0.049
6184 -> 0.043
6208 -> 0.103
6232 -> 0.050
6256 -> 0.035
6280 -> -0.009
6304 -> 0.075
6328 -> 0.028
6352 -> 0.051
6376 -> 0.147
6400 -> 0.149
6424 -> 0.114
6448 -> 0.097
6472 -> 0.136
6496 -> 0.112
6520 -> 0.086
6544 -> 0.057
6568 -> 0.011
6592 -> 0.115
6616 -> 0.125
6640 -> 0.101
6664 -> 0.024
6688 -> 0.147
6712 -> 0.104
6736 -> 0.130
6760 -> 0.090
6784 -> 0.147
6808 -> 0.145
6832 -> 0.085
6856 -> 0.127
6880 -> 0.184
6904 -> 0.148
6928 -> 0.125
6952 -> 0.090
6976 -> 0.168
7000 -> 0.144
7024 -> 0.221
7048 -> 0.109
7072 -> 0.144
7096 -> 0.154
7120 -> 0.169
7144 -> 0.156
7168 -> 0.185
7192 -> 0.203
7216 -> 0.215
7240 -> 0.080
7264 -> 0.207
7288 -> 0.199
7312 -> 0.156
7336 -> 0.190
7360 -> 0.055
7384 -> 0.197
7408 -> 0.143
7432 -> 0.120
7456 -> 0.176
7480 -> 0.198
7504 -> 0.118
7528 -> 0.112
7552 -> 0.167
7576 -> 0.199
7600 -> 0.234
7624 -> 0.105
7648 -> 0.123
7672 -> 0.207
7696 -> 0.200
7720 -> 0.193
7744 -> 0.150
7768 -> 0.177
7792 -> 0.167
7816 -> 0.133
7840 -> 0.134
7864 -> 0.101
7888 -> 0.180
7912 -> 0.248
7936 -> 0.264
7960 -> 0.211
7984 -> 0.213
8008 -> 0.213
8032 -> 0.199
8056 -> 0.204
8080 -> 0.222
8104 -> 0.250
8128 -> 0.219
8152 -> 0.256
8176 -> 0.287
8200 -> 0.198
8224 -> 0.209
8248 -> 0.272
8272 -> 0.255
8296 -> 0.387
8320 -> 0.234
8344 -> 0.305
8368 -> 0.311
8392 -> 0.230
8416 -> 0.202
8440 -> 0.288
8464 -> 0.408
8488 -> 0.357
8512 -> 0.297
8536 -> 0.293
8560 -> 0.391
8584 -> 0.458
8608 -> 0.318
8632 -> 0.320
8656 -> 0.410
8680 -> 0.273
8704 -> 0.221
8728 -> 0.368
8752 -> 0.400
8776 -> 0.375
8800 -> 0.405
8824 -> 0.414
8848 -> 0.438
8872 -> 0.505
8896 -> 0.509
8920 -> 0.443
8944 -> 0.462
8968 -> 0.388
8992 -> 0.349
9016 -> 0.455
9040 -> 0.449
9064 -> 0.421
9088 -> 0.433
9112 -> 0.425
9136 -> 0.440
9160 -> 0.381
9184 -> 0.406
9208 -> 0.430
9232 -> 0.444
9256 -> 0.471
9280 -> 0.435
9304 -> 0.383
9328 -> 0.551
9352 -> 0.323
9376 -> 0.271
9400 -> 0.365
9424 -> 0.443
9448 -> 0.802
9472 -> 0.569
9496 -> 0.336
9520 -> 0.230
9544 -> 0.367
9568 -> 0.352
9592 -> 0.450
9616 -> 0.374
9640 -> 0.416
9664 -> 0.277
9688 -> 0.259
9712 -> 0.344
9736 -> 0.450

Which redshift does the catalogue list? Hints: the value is 1.19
